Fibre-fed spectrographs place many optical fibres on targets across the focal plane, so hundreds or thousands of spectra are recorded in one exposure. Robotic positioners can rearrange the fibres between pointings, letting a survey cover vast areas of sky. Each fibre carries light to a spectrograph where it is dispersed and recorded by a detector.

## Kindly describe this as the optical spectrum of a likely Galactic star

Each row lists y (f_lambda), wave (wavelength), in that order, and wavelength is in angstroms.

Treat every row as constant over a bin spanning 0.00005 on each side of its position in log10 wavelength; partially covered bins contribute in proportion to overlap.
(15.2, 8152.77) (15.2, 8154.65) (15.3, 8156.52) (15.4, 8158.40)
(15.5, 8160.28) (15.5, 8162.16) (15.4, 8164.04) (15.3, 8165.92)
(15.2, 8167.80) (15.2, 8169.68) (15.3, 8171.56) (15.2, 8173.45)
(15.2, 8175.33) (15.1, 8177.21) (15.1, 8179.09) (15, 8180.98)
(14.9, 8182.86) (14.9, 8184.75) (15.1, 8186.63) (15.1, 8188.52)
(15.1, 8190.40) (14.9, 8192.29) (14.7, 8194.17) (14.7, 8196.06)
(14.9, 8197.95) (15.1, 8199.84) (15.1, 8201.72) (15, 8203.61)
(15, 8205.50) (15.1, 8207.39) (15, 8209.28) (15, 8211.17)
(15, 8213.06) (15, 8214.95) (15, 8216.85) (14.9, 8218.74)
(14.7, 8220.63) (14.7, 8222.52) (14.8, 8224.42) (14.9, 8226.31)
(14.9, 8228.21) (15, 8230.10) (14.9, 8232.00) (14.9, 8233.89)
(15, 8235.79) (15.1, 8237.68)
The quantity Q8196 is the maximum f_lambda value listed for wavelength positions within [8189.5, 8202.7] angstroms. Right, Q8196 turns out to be 15.1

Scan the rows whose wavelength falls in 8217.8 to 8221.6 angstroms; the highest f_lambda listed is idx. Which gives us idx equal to 14.9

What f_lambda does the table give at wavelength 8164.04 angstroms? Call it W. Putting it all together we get 15.4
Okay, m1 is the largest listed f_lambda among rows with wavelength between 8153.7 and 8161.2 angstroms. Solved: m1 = 15.5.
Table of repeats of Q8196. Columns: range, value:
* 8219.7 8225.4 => 14.8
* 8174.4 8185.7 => 15.2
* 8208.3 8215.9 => 15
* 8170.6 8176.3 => 15.3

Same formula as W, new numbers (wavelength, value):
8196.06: 14.7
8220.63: 14.7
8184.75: 14.9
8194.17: 14.7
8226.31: 14.9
